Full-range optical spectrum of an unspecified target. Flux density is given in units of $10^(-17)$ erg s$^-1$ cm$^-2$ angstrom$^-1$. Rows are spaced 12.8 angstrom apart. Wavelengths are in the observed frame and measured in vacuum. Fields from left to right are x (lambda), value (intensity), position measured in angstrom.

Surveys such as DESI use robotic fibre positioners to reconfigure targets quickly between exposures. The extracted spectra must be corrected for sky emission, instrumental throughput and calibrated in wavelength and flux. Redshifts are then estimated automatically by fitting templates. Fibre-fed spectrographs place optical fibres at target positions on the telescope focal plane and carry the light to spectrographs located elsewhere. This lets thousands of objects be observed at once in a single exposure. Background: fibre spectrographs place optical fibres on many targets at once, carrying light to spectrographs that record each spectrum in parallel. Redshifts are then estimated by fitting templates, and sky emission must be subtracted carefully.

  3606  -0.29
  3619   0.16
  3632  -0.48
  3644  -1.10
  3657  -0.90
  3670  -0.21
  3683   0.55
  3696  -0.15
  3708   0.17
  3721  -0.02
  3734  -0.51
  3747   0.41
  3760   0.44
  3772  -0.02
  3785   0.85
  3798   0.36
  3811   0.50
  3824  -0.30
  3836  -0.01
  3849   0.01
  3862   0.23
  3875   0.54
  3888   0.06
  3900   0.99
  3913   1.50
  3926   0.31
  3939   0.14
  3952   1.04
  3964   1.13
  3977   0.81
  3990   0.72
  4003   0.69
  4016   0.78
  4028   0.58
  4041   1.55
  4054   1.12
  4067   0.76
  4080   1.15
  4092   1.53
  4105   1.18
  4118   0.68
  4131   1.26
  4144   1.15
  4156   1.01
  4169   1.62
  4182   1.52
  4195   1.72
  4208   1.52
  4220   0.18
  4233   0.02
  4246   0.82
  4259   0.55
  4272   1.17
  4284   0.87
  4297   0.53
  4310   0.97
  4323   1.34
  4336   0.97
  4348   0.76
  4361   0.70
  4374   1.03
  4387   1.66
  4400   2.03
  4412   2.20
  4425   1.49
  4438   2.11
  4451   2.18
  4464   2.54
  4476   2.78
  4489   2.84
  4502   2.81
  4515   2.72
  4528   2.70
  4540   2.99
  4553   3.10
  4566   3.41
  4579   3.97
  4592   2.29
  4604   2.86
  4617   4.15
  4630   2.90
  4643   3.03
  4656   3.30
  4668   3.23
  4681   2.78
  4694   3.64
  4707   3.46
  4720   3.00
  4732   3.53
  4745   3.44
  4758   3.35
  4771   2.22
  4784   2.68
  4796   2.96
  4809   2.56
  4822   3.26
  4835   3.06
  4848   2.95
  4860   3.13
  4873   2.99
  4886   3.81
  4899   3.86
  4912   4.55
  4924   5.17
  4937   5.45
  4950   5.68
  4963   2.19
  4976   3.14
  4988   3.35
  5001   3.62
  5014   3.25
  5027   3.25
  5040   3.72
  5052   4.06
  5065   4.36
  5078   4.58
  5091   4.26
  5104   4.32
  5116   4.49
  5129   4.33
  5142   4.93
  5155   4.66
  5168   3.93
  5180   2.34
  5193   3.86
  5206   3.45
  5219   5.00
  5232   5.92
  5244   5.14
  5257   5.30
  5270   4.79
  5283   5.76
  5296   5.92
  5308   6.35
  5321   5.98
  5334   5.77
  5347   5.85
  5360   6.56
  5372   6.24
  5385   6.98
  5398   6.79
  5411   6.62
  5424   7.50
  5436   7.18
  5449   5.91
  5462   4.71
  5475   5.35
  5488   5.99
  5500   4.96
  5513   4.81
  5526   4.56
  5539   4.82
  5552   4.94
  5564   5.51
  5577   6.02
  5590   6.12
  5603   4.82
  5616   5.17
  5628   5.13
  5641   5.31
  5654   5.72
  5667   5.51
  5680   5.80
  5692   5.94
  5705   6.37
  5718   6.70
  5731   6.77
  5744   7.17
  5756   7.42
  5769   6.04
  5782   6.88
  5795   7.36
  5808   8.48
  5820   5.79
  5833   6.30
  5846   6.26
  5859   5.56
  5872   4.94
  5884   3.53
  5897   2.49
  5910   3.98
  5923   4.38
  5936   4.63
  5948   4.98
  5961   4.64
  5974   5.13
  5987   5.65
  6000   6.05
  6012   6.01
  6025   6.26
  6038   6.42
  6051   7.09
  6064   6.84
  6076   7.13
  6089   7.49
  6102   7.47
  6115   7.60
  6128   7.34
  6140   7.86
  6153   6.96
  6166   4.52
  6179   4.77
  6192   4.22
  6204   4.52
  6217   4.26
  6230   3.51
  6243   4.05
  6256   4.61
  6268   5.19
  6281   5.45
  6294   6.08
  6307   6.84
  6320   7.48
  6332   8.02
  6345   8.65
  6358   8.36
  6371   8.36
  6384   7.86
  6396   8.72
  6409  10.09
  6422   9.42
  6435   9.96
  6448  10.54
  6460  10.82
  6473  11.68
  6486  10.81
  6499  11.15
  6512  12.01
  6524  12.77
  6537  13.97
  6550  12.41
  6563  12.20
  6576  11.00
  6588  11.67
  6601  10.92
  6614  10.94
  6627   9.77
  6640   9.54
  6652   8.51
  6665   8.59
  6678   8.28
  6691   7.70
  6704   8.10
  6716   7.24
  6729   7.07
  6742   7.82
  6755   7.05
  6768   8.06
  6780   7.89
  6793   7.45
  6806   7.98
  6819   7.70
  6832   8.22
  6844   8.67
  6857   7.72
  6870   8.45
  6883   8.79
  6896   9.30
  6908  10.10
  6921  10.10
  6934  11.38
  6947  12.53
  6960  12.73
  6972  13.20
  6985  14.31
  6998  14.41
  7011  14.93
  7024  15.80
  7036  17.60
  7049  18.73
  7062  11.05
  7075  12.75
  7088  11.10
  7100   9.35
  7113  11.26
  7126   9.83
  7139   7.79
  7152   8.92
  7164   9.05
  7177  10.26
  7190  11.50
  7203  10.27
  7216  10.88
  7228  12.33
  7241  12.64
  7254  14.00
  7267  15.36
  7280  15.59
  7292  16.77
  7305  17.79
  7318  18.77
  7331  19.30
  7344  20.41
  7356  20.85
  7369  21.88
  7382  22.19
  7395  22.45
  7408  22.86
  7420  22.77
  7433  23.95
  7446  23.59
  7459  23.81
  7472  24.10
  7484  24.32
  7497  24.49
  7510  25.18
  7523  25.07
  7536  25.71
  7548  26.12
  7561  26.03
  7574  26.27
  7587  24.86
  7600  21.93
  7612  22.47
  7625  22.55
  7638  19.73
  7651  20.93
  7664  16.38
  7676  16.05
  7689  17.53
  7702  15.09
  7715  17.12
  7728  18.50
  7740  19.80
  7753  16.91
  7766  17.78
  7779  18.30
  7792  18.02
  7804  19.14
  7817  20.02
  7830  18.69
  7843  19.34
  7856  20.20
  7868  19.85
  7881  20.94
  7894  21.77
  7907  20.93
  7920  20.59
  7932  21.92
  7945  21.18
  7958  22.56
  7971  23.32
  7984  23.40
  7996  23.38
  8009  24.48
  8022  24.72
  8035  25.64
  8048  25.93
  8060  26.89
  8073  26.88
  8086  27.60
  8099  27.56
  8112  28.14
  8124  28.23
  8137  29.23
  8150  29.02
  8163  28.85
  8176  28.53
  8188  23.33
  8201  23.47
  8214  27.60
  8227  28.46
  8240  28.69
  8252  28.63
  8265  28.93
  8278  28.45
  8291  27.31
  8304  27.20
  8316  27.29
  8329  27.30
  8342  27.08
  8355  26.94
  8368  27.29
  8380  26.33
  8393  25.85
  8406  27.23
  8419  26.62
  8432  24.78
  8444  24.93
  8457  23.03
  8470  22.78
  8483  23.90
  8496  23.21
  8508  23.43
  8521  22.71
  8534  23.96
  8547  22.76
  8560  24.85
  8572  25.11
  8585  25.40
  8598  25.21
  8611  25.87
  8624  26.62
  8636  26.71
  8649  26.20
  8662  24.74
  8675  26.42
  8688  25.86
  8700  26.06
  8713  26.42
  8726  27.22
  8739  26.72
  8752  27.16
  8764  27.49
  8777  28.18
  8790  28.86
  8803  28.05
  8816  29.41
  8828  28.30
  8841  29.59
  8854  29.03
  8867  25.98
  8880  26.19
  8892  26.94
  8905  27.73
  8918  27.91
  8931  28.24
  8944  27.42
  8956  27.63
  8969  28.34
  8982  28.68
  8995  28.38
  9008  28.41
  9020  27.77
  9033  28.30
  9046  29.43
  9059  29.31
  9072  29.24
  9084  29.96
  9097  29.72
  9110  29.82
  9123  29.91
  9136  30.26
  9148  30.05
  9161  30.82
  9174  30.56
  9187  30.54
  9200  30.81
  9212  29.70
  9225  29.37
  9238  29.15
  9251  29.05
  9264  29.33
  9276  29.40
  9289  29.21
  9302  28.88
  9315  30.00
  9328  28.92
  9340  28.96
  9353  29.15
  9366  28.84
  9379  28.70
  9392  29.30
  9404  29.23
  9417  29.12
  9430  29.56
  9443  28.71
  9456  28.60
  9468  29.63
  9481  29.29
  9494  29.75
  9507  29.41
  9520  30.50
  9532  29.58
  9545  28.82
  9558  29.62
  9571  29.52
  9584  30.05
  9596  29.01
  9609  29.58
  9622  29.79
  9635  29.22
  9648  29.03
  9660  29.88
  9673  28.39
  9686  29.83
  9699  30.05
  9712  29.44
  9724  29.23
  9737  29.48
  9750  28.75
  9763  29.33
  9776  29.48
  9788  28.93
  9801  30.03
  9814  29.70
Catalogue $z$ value 0.00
